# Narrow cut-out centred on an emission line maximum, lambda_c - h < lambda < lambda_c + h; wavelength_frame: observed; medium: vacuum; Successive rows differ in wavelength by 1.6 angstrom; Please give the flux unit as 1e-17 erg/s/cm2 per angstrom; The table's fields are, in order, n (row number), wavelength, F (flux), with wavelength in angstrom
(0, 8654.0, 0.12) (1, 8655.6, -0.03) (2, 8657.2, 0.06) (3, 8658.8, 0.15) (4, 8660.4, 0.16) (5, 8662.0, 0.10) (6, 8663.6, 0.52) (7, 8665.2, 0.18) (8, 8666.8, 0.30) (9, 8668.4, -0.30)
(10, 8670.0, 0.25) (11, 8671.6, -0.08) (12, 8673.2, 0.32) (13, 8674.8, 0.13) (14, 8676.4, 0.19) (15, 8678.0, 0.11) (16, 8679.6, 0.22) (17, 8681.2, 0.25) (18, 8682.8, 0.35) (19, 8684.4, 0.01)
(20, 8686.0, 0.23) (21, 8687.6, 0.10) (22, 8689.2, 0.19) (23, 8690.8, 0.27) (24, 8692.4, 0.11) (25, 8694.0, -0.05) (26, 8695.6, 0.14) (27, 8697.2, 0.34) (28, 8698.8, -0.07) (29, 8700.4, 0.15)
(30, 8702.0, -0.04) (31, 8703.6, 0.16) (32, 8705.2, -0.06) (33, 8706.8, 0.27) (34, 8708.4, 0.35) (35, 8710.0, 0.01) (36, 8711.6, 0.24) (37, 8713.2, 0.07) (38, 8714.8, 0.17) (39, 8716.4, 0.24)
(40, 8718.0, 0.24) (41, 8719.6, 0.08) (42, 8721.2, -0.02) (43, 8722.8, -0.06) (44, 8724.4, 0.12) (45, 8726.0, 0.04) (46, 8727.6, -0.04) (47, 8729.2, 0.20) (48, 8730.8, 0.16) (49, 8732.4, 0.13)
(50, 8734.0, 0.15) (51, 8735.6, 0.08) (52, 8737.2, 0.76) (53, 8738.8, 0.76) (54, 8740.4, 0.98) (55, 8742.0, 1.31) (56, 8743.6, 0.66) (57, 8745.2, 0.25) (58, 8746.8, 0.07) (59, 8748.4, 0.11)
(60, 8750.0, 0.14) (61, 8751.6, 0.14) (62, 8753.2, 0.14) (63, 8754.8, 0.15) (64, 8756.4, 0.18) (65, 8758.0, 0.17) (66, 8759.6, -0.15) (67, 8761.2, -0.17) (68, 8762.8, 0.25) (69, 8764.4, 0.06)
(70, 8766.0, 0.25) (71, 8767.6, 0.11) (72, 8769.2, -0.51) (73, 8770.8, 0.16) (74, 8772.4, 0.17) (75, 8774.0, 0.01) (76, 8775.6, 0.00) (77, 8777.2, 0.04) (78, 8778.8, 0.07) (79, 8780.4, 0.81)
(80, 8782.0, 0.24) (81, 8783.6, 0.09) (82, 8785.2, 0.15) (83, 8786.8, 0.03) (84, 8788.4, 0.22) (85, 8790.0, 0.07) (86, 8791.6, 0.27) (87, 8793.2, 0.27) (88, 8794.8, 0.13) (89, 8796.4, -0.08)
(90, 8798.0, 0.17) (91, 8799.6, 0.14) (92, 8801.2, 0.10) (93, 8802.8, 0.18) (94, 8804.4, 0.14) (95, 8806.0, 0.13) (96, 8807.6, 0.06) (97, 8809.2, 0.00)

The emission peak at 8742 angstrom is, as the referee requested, H-beta 4861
